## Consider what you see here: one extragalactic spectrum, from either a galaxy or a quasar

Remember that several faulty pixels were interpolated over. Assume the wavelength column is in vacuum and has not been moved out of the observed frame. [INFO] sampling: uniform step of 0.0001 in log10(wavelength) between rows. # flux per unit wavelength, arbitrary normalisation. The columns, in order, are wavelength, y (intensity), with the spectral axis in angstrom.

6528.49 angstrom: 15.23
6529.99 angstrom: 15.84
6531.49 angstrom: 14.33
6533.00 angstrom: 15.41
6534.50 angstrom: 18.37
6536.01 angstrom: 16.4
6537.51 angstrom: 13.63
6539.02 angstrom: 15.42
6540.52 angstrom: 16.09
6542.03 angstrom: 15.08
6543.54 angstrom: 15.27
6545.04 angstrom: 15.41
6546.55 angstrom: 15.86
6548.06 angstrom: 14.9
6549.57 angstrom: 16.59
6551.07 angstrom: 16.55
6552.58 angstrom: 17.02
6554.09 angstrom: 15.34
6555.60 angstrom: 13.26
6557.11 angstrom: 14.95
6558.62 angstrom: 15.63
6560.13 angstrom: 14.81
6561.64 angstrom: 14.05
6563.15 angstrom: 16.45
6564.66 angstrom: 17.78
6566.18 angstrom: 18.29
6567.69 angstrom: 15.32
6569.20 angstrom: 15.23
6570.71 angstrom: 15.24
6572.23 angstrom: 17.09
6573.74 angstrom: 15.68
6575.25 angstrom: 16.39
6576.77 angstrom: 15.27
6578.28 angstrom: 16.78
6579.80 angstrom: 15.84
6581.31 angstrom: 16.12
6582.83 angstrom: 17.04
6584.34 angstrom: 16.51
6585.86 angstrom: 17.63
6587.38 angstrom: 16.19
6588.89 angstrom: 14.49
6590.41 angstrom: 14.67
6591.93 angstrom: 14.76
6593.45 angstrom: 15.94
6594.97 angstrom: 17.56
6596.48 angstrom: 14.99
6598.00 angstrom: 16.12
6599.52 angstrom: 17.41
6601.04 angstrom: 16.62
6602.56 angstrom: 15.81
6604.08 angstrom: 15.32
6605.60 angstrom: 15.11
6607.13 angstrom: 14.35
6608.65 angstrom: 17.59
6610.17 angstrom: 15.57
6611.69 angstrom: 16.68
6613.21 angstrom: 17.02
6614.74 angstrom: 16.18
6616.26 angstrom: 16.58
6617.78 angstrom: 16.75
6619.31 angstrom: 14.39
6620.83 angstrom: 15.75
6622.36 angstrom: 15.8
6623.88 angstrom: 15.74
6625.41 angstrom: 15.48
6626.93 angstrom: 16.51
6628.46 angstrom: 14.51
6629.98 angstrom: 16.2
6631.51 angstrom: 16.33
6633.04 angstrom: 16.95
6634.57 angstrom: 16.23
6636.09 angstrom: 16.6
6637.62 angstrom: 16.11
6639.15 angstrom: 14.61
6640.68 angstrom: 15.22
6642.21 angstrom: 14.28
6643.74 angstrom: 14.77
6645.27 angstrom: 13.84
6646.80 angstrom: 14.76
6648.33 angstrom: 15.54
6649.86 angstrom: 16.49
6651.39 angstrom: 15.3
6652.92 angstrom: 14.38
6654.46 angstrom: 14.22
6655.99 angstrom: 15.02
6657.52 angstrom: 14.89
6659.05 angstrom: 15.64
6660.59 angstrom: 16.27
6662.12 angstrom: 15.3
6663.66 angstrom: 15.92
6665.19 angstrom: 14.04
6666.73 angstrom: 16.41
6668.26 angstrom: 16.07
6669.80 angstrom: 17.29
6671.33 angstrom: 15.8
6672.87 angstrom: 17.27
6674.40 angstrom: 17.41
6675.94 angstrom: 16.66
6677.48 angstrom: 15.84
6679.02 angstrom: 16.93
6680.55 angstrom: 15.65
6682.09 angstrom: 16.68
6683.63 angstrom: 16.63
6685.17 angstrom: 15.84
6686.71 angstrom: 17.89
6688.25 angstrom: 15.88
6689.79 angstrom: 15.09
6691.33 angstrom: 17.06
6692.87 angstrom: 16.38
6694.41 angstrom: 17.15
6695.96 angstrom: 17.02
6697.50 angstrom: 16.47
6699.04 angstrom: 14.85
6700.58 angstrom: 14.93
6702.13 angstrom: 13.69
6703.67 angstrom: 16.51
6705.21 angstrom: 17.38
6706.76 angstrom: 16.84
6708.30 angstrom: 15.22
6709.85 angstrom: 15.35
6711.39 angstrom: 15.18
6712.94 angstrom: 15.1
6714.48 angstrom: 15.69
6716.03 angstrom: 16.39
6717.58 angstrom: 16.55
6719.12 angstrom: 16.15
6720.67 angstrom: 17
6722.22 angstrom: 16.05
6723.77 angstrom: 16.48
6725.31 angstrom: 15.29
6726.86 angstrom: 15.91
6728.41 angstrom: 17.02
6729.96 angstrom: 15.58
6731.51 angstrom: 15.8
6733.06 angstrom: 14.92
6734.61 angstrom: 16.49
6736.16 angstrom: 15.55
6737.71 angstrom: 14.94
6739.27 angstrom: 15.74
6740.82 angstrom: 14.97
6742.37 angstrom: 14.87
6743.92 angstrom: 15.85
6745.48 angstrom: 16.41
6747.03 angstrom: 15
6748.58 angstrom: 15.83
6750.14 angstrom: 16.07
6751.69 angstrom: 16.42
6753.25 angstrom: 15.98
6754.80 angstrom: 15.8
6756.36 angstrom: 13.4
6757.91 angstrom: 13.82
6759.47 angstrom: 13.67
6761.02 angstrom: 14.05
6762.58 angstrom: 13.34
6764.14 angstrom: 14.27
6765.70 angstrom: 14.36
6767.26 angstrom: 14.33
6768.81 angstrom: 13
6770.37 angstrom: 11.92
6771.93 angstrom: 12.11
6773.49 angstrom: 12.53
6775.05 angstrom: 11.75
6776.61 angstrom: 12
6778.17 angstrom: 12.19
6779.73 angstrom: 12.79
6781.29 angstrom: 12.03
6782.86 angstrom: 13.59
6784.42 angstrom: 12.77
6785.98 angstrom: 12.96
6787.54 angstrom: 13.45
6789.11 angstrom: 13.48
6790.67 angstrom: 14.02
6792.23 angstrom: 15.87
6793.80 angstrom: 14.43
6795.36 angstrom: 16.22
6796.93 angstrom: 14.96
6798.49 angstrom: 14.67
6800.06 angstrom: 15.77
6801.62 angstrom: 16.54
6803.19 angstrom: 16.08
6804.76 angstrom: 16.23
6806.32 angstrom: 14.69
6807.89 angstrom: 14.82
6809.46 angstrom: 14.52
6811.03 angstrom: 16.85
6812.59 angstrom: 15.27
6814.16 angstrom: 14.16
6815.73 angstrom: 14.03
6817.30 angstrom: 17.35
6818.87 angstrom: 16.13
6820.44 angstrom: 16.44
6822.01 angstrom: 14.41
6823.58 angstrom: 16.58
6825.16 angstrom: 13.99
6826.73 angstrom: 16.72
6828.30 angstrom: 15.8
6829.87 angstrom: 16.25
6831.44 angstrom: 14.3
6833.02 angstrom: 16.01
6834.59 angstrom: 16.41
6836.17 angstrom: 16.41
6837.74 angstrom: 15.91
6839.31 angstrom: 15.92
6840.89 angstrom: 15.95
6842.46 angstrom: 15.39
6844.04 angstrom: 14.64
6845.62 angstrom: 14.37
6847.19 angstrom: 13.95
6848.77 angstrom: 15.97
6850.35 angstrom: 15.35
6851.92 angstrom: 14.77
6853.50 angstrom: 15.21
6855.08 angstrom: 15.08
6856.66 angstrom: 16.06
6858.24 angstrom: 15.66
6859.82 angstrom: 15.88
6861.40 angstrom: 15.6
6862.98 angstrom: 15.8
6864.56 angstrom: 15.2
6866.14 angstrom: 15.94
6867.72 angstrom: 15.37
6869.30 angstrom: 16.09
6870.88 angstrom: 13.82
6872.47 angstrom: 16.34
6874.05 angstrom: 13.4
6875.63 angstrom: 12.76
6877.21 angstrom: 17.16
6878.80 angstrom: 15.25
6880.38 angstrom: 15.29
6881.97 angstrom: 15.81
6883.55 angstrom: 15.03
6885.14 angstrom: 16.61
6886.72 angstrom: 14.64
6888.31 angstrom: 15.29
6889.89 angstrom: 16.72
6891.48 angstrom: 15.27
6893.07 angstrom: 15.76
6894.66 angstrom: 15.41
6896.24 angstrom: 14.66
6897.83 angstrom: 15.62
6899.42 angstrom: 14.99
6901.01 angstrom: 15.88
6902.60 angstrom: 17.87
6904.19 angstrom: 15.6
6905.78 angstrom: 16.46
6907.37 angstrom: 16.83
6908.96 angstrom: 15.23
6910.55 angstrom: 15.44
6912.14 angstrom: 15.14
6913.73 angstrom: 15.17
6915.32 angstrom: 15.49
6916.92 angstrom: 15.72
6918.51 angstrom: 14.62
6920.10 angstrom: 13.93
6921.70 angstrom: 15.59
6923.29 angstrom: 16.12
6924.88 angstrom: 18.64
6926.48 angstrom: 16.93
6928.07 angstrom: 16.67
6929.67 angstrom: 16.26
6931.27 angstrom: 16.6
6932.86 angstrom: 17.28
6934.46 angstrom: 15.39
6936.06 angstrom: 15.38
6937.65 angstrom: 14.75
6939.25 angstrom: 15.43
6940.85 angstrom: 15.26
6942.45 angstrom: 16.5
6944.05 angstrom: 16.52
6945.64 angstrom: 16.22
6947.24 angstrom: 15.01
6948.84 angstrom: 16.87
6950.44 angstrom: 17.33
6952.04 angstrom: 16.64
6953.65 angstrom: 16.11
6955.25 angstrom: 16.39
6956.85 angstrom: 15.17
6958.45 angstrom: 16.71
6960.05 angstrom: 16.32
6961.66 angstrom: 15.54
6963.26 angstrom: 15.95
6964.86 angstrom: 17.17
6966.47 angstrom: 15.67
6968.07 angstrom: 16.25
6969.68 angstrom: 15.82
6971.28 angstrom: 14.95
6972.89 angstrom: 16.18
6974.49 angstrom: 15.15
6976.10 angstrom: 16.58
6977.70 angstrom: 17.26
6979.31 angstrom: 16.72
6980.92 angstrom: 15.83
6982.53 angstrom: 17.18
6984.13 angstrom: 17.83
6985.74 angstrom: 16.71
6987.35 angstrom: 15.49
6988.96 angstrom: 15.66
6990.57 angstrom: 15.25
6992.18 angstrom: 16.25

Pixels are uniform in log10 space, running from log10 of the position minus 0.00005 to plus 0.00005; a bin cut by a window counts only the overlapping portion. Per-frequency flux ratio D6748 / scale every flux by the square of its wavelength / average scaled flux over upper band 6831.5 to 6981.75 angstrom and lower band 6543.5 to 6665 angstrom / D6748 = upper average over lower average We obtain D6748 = 1.1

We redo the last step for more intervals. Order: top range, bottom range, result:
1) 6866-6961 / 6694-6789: 1.12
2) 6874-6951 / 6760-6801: 1.21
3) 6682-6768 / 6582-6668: 1.03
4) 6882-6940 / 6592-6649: 1.09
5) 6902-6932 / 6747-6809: 1.18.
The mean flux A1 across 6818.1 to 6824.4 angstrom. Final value 15.9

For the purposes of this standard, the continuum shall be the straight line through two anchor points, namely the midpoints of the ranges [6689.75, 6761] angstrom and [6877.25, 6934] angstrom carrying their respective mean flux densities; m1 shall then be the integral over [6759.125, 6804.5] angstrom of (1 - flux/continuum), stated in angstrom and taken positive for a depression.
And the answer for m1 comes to 5.7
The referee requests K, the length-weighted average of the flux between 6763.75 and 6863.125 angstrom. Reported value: 14.8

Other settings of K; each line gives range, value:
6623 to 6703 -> 15.8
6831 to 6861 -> 15.4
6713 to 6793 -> 14.6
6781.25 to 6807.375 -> 14.6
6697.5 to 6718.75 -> 15.7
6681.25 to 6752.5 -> 16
